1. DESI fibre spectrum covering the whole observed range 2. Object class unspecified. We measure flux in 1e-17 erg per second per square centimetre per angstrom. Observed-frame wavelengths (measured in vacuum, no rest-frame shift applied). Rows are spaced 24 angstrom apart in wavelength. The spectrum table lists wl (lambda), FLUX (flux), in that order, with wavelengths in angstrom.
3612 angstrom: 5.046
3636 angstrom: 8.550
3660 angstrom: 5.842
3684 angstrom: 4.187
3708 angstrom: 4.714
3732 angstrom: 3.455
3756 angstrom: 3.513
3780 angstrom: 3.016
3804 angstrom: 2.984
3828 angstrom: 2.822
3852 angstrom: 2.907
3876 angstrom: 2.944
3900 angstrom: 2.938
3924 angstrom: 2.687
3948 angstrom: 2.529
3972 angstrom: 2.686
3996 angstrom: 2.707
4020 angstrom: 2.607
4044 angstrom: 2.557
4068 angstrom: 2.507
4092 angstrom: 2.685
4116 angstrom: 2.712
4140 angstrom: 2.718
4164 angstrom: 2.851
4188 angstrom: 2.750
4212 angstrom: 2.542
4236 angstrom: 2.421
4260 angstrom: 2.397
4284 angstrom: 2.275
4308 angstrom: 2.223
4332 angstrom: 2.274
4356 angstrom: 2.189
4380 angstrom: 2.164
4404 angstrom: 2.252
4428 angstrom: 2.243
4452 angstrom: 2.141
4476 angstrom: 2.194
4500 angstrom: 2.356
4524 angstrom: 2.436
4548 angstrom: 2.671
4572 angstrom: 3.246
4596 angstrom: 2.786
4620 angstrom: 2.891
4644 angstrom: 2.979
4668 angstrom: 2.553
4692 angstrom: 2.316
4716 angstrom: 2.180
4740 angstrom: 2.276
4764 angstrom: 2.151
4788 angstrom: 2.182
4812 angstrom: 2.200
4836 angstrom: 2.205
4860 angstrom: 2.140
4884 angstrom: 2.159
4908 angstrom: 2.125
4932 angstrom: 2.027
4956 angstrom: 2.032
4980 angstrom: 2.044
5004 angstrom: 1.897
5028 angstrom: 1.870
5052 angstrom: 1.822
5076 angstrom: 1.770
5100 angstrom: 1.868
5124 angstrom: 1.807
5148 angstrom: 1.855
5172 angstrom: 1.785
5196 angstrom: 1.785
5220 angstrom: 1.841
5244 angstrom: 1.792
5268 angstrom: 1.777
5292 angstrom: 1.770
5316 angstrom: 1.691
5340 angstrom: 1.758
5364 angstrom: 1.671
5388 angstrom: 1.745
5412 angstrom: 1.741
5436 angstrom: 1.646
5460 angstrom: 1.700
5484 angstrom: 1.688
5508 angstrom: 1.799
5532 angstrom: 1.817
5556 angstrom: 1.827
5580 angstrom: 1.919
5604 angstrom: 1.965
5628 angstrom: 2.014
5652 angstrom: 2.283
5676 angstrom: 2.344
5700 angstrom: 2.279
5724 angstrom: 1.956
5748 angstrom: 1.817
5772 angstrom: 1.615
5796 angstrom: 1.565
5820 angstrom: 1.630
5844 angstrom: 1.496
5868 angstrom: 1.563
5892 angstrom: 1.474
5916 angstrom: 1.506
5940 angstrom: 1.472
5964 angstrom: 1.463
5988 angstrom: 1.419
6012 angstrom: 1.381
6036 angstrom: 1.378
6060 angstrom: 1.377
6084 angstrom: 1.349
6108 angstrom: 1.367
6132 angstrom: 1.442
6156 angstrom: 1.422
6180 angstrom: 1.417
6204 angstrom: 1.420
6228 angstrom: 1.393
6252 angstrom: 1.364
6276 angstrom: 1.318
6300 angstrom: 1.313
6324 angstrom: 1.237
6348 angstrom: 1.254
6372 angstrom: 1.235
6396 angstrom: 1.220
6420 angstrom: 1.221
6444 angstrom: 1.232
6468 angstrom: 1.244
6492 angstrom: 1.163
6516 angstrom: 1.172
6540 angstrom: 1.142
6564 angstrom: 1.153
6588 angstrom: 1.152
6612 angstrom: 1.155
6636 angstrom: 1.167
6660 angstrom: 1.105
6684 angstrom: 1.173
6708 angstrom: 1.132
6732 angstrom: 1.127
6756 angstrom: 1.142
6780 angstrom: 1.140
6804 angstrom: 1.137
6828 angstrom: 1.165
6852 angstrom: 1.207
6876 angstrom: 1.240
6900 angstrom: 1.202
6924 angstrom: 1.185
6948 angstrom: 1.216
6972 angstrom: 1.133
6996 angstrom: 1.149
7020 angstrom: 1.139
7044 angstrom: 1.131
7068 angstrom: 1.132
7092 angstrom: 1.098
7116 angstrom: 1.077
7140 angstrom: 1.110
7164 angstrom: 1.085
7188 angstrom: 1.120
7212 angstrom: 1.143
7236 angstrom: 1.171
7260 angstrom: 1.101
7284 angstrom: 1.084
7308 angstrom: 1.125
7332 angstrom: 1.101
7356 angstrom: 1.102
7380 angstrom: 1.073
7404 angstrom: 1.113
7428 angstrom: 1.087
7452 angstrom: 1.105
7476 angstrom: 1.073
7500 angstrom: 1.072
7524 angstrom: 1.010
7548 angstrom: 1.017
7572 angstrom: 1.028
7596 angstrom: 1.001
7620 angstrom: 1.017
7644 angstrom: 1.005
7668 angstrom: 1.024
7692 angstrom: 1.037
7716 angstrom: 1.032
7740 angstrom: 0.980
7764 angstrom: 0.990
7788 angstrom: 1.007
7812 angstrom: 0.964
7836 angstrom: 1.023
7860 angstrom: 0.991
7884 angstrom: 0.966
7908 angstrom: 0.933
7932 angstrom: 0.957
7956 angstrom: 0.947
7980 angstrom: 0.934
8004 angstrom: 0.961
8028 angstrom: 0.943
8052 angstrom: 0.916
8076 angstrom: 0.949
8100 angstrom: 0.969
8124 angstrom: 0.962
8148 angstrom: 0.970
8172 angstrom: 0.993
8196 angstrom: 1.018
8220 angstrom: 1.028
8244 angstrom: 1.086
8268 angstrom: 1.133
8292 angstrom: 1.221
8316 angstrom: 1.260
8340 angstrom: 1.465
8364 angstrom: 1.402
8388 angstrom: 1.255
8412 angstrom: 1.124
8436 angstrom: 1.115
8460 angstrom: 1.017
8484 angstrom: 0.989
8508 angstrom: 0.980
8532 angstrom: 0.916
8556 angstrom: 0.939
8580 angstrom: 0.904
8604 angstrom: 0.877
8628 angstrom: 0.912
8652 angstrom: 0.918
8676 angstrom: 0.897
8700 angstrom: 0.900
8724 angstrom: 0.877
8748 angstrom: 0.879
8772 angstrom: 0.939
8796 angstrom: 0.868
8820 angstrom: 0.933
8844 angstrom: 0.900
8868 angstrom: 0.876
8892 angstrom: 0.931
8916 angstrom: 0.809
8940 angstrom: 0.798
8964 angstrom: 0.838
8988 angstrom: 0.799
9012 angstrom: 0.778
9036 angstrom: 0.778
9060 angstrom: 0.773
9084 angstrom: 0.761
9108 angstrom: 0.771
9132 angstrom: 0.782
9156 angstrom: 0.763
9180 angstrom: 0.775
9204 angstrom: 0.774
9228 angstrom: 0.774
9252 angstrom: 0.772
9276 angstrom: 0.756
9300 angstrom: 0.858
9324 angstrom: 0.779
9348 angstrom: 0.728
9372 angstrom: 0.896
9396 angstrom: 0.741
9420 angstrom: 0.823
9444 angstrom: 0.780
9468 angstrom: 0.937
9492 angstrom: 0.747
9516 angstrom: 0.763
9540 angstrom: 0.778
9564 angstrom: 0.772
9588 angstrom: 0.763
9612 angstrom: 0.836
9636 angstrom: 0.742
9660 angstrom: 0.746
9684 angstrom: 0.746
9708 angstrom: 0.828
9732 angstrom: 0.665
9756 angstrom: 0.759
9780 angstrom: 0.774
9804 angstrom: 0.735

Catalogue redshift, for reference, 1.98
